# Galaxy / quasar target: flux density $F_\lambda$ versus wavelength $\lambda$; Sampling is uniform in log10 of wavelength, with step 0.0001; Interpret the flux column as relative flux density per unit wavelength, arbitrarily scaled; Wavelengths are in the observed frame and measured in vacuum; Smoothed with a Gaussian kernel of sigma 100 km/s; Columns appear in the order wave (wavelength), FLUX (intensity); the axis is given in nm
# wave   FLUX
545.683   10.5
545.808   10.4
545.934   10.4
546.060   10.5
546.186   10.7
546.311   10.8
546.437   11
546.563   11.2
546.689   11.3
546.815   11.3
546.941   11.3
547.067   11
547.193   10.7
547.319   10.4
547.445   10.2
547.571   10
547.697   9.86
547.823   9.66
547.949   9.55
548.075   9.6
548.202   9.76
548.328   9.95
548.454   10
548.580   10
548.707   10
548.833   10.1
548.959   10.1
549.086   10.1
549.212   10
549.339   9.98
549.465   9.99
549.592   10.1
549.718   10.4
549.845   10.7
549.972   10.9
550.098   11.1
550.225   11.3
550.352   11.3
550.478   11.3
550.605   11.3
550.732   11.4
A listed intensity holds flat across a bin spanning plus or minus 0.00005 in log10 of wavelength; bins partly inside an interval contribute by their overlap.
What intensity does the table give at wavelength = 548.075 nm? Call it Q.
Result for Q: 9.6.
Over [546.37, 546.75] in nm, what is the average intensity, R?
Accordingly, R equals 11.1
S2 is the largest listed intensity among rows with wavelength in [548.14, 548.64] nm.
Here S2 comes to 10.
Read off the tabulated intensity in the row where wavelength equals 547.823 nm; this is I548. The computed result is 9.66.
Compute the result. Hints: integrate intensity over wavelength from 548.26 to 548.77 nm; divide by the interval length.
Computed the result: 9.99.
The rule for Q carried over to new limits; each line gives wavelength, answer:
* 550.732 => 11.4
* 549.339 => 9.98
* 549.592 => 10.1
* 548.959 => 10.1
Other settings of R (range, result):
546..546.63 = 10.8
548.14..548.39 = 9.86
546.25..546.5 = 10.9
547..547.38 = 10.7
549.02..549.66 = 10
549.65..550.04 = 10.7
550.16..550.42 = 11.3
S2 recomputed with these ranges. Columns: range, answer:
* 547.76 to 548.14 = 9.66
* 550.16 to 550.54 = 11.3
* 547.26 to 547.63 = 10.4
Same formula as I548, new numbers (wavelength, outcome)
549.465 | 9.99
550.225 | 11.3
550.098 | 11.1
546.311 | 10.8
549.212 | 10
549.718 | 10.4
